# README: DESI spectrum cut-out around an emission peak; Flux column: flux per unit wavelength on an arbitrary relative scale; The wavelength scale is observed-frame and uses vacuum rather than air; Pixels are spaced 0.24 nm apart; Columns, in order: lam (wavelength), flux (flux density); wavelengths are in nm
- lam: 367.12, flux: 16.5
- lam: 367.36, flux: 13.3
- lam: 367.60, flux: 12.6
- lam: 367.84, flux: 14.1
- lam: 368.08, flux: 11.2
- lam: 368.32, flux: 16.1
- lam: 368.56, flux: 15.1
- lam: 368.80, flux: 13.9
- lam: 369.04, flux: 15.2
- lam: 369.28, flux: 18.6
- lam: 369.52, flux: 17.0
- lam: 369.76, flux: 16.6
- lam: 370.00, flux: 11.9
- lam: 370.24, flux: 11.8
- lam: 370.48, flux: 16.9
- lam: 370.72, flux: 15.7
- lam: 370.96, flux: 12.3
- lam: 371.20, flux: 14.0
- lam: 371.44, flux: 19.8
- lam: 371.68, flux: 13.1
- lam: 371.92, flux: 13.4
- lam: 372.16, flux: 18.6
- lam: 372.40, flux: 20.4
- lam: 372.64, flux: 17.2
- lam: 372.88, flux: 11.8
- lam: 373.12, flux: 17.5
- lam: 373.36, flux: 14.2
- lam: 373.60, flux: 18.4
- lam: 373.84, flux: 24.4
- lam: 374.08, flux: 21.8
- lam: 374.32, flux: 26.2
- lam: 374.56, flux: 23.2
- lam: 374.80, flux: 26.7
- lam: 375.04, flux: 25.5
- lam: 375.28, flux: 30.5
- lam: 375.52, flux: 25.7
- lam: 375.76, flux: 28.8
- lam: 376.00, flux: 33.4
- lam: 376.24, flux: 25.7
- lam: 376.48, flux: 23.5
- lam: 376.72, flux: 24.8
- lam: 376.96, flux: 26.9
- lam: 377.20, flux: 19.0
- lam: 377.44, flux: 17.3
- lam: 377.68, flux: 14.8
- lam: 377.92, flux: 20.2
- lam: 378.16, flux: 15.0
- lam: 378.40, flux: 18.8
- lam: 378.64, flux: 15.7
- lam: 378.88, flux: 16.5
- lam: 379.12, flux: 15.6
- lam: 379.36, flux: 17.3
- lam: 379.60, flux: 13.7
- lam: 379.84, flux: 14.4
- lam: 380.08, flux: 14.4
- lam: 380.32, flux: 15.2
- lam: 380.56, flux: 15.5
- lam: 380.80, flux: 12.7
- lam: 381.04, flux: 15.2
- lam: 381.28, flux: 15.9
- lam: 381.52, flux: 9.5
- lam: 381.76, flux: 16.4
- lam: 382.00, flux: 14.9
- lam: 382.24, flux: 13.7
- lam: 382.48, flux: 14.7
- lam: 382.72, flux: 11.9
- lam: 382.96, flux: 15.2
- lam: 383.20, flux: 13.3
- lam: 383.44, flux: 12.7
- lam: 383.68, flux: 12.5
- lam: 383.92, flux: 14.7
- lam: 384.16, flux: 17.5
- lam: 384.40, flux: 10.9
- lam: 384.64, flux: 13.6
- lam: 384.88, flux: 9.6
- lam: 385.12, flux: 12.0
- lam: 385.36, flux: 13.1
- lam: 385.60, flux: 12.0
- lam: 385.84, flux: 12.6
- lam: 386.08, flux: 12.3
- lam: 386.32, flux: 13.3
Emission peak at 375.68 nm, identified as C IV 1549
